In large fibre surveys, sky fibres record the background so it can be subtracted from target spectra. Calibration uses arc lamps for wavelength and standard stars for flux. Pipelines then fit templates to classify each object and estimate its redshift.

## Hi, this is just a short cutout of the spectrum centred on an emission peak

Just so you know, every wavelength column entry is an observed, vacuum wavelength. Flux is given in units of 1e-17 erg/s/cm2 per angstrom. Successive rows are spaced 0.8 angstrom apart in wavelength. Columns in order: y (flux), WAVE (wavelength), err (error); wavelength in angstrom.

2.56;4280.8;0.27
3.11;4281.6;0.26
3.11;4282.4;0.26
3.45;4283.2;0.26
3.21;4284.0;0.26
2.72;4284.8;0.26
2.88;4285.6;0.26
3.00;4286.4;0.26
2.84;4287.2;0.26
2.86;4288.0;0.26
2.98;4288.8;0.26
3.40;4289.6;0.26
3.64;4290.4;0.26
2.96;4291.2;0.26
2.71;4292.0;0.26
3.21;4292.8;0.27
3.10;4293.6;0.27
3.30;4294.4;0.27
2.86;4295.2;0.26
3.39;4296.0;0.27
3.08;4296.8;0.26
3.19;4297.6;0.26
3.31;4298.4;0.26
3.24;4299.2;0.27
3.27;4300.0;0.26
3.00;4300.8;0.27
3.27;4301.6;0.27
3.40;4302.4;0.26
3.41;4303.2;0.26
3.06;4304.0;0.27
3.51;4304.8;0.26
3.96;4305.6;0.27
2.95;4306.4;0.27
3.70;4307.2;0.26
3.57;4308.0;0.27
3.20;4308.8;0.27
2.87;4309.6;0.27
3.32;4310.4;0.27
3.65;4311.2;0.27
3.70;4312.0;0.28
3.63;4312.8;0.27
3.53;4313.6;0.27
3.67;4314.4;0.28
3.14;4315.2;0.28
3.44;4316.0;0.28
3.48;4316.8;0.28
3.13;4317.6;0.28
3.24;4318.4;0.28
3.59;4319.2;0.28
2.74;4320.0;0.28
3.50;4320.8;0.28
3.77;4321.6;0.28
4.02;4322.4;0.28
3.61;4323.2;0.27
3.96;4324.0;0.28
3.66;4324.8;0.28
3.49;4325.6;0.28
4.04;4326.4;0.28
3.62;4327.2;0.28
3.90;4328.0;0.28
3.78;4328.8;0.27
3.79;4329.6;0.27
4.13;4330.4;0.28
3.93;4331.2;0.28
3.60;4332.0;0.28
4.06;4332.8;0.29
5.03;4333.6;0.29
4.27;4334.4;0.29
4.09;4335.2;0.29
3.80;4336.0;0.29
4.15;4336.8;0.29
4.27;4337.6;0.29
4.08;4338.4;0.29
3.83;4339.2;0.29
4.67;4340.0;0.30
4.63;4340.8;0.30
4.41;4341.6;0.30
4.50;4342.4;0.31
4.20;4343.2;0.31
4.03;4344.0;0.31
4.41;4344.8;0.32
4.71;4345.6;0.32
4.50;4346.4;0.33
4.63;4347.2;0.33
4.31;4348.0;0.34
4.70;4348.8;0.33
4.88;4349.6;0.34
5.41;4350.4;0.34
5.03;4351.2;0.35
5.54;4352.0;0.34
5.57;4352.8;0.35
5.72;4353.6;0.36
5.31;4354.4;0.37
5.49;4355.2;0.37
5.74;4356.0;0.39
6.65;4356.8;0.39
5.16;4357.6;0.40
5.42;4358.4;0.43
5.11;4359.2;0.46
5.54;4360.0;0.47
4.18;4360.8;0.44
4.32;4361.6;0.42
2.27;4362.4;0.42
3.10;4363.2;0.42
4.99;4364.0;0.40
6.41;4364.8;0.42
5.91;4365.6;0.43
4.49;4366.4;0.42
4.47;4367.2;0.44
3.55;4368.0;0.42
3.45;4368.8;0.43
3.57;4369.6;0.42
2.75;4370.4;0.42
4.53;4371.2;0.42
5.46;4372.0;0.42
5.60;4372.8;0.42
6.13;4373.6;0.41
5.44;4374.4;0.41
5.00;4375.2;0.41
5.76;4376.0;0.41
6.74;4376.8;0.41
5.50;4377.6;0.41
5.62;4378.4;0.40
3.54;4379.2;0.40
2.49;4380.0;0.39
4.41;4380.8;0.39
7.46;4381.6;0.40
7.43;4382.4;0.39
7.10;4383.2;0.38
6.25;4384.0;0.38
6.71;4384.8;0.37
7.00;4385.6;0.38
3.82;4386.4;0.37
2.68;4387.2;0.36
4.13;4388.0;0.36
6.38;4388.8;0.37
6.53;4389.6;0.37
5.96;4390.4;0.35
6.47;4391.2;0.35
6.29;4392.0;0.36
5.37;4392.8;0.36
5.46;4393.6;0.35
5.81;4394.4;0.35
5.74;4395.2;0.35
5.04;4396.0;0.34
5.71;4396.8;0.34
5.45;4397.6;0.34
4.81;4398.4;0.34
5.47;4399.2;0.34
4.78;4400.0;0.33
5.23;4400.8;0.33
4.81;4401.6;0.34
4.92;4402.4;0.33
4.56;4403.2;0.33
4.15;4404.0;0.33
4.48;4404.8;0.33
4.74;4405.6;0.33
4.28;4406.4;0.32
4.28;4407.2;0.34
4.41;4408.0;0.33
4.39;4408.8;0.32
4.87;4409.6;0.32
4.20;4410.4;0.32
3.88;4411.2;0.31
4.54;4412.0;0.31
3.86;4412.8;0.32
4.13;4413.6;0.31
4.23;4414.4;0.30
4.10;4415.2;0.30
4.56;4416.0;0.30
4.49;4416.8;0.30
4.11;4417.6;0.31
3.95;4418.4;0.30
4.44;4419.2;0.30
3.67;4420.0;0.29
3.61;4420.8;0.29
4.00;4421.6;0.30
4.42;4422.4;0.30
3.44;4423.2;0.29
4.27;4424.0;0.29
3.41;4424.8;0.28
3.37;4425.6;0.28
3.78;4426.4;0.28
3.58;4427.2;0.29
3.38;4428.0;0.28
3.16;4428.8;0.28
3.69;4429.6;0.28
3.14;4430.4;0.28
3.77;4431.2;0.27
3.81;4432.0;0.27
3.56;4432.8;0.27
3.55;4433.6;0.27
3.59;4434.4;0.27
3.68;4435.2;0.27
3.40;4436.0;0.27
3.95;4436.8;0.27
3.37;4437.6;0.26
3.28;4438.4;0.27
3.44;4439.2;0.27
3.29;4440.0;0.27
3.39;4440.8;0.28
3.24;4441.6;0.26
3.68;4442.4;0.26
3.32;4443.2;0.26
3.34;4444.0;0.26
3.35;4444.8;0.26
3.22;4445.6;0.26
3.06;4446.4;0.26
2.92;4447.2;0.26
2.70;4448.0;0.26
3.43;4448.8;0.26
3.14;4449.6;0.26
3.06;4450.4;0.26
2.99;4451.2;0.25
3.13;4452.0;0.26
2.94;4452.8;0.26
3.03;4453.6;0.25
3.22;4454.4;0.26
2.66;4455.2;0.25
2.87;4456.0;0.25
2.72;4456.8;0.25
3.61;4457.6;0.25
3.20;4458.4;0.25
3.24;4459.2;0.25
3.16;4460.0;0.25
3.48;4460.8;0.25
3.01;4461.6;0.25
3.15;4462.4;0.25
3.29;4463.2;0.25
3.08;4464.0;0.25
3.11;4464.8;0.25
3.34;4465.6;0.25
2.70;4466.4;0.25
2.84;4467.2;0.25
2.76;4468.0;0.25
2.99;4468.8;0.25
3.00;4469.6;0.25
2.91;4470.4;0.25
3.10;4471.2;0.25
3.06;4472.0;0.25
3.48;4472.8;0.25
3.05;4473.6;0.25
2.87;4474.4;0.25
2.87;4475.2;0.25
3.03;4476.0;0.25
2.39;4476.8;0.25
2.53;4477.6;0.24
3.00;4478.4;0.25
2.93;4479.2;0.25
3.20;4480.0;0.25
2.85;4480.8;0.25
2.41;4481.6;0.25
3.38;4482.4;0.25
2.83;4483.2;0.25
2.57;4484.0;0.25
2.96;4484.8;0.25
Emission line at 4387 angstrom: C IV 1549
